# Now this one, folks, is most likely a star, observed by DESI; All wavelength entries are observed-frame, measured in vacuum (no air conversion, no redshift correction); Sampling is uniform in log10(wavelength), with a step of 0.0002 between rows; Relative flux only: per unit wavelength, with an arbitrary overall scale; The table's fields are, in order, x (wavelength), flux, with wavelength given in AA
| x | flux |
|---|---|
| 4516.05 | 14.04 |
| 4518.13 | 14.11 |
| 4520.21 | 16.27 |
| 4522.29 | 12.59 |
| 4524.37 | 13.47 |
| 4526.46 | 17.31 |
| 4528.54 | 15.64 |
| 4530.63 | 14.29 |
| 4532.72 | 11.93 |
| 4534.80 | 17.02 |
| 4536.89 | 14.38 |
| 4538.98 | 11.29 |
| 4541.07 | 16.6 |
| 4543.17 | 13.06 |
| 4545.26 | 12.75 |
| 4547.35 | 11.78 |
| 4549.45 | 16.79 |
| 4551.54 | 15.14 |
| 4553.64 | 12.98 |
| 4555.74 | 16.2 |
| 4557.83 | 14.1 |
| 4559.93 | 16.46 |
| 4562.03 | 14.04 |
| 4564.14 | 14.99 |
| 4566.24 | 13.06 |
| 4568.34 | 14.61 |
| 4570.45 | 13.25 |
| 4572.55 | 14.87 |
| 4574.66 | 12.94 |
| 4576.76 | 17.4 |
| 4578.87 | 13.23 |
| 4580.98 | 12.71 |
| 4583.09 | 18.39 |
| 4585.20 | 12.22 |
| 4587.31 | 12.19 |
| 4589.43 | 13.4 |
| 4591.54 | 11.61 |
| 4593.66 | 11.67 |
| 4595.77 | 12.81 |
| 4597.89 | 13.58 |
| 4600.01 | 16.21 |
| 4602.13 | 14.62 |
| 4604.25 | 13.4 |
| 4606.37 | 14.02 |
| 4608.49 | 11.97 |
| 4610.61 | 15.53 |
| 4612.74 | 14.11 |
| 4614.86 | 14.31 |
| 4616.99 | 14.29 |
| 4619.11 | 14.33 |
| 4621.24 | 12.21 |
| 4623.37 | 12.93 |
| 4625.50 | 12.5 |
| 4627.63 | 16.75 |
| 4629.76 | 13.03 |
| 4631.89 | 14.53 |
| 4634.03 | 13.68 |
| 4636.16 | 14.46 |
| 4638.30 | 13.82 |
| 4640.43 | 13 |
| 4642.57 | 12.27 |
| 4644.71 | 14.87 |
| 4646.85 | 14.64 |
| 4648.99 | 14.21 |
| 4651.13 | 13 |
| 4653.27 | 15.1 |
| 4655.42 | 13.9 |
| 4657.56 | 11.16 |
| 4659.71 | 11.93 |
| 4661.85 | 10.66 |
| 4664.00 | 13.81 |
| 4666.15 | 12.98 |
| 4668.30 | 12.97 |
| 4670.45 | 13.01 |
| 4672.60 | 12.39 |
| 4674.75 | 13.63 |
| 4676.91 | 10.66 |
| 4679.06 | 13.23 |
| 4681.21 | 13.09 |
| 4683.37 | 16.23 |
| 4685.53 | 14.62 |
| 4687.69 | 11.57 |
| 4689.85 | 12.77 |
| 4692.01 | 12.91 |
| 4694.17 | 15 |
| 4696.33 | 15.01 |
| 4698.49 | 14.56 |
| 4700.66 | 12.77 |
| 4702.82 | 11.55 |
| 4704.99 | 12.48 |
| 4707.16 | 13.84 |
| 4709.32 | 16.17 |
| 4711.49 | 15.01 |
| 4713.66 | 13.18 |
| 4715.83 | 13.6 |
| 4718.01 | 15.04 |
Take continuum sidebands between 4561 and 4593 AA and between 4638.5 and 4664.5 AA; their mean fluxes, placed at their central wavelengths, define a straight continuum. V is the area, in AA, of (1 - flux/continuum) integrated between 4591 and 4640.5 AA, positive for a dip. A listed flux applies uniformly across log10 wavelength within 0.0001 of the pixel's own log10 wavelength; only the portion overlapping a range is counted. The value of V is -0.8 AA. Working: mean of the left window 13.9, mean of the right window 13.2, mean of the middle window 13.8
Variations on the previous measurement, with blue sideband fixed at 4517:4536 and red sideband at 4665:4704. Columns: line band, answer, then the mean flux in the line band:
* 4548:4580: -0.53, 14.6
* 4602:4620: -0.10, 14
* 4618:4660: 0.14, 13.6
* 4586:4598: 1.42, 12.5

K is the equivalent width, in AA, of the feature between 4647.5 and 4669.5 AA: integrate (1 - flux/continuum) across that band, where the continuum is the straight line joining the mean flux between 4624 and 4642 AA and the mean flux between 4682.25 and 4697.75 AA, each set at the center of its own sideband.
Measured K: 1.5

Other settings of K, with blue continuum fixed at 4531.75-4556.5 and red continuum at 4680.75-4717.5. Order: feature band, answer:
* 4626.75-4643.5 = 0.03 AA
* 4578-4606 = 0.97 AA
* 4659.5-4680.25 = 1.98 AA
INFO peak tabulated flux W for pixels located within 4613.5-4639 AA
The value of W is 16.75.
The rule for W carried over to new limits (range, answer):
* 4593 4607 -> 16.21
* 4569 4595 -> 18.39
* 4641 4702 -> 16.23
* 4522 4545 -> 17.31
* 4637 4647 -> 14.87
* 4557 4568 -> 16.46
